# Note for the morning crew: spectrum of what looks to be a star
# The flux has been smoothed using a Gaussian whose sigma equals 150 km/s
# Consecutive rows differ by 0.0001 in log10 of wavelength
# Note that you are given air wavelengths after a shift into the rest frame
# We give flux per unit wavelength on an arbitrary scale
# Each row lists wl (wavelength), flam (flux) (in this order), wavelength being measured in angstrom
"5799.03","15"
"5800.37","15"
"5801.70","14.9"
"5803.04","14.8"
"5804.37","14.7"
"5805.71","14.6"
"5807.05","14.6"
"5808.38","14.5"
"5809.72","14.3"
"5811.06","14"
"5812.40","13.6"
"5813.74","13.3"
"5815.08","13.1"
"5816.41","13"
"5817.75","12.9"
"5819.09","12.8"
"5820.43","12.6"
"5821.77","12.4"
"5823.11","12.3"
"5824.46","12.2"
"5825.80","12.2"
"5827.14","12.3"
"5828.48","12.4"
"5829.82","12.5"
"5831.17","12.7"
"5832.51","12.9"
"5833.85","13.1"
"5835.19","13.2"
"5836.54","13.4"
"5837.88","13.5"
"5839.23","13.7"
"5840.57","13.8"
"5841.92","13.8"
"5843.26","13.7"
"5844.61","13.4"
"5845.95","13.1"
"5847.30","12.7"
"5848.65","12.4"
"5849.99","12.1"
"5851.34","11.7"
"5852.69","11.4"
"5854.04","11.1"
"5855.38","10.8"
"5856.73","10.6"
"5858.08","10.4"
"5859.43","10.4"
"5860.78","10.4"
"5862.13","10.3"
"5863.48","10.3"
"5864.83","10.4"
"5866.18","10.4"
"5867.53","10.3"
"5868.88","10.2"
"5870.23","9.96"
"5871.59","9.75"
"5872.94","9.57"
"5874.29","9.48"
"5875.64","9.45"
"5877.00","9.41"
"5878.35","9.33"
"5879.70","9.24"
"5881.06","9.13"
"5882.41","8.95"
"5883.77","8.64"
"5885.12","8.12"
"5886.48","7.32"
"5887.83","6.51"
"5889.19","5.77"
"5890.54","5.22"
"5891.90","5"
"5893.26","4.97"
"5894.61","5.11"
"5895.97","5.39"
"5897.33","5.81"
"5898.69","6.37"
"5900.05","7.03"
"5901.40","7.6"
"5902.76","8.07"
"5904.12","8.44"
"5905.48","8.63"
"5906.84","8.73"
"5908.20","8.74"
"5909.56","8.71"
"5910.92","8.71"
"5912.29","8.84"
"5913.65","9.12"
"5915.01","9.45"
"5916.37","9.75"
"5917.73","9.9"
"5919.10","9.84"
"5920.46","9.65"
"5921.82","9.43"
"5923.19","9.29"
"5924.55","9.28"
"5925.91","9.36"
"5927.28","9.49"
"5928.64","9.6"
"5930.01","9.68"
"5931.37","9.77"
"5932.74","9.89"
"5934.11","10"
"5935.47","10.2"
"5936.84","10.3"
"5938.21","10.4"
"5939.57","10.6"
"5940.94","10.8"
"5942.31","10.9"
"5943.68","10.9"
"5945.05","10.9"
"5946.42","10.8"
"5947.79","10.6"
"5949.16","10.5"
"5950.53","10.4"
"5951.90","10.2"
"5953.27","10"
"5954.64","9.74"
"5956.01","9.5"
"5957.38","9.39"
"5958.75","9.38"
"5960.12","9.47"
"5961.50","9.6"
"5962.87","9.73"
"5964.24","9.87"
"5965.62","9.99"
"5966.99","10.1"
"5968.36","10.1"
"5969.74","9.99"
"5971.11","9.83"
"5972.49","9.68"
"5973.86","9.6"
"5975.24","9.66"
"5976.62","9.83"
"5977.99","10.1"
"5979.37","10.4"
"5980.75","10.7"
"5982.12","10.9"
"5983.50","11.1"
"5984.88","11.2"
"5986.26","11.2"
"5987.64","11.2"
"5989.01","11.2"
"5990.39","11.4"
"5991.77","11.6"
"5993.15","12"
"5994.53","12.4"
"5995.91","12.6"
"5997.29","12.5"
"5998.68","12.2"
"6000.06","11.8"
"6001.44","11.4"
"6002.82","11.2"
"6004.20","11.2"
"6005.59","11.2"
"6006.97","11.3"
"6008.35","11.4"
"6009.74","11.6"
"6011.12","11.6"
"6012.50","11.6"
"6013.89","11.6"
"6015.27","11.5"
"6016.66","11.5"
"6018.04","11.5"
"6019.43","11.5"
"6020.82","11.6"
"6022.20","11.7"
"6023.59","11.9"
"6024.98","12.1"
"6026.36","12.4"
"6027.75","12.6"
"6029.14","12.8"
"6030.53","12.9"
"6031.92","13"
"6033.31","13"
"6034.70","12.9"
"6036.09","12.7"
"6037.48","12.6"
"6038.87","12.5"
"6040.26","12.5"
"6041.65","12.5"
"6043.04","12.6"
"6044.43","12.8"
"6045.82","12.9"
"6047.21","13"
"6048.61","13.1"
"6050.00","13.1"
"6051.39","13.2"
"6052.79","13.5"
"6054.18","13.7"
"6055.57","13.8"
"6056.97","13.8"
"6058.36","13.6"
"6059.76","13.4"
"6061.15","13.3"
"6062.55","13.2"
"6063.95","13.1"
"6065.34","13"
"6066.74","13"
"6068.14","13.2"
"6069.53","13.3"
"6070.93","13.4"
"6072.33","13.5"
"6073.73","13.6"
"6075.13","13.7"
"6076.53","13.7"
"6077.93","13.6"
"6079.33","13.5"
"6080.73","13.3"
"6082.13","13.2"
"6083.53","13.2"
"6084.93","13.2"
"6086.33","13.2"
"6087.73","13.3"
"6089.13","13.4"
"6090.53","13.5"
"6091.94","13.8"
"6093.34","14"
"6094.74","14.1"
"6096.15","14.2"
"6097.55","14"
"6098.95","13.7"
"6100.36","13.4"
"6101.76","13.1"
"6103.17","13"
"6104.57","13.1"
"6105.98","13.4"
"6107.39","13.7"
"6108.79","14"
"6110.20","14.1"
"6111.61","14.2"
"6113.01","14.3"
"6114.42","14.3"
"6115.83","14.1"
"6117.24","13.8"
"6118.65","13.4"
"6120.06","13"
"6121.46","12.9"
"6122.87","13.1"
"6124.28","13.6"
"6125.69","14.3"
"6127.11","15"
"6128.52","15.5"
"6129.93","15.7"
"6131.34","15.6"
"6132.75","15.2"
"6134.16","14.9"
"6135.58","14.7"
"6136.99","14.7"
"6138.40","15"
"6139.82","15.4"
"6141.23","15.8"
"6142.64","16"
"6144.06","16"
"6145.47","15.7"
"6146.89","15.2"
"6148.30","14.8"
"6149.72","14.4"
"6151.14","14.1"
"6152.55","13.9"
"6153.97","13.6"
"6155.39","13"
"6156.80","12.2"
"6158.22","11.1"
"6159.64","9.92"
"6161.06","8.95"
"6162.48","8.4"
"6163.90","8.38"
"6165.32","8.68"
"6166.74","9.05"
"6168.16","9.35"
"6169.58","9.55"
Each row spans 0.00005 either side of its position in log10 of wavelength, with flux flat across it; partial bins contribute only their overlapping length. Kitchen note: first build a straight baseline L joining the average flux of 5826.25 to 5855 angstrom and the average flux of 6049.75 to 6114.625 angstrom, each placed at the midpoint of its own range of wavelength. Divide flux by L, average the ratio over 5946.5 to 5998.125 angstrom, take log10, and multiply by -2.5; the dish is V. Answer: 0.25 mag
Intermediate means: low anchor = 12.8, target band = 10.5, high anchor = 13.5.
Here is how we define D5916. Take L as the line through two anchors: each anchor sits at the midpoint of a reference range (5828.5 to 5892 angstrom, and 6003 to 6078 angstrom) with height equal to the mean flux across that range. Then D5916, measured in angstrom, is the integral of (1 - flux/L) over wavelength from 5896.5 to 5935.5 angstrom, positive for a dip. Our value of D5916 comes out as 8.3 angstrom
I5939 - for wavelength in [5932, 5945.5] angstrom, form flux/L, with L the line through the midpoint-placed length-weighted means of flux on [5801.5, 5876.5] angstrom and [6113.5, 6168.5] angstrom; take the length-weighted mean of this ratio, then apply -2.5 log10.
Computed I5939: 0.20 mag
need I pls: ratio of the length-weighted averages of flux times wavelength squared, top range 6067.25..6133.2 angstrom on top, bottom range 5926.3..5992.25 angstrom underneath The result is 1.41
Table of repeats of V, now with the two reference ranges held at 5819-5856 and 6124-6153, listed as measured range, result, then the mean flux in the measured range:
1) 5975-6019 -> 0.22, 11.3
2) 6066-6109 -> 0.09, 13.5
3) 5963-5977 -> 0.36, 9.86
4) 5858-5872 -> 0.25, 10.3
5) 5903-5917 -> 0.43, 8.88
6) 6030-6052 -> 0.12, 12.8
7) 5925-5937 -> 0.34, 9.78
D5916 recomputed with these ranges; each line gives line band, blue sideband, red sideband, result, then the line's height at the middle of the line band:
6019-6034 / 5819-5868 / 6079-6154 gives 1.3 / 13.5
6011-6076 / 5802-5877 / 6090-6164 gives 2.8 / 13.3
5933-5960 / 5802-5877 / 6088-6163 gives 5.4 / 12.8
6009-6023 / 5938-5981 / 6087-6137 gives 0.0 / 11.5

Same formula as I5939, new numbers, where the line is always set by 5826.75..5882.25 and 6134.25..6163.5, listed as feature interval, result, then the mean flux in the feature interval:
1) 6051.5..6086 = -0.03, 13.4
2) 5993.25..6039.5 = 0.05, 12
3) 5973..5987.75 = 0.18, 10.5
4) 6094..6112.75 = -0.04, 13.7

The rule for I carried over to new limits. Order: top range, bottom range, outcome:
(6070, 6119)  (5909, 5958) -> 1.45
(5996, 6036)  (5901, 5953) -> 1.27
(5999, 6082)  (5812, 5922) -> 1.31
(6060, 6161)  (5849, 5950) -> 1.60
